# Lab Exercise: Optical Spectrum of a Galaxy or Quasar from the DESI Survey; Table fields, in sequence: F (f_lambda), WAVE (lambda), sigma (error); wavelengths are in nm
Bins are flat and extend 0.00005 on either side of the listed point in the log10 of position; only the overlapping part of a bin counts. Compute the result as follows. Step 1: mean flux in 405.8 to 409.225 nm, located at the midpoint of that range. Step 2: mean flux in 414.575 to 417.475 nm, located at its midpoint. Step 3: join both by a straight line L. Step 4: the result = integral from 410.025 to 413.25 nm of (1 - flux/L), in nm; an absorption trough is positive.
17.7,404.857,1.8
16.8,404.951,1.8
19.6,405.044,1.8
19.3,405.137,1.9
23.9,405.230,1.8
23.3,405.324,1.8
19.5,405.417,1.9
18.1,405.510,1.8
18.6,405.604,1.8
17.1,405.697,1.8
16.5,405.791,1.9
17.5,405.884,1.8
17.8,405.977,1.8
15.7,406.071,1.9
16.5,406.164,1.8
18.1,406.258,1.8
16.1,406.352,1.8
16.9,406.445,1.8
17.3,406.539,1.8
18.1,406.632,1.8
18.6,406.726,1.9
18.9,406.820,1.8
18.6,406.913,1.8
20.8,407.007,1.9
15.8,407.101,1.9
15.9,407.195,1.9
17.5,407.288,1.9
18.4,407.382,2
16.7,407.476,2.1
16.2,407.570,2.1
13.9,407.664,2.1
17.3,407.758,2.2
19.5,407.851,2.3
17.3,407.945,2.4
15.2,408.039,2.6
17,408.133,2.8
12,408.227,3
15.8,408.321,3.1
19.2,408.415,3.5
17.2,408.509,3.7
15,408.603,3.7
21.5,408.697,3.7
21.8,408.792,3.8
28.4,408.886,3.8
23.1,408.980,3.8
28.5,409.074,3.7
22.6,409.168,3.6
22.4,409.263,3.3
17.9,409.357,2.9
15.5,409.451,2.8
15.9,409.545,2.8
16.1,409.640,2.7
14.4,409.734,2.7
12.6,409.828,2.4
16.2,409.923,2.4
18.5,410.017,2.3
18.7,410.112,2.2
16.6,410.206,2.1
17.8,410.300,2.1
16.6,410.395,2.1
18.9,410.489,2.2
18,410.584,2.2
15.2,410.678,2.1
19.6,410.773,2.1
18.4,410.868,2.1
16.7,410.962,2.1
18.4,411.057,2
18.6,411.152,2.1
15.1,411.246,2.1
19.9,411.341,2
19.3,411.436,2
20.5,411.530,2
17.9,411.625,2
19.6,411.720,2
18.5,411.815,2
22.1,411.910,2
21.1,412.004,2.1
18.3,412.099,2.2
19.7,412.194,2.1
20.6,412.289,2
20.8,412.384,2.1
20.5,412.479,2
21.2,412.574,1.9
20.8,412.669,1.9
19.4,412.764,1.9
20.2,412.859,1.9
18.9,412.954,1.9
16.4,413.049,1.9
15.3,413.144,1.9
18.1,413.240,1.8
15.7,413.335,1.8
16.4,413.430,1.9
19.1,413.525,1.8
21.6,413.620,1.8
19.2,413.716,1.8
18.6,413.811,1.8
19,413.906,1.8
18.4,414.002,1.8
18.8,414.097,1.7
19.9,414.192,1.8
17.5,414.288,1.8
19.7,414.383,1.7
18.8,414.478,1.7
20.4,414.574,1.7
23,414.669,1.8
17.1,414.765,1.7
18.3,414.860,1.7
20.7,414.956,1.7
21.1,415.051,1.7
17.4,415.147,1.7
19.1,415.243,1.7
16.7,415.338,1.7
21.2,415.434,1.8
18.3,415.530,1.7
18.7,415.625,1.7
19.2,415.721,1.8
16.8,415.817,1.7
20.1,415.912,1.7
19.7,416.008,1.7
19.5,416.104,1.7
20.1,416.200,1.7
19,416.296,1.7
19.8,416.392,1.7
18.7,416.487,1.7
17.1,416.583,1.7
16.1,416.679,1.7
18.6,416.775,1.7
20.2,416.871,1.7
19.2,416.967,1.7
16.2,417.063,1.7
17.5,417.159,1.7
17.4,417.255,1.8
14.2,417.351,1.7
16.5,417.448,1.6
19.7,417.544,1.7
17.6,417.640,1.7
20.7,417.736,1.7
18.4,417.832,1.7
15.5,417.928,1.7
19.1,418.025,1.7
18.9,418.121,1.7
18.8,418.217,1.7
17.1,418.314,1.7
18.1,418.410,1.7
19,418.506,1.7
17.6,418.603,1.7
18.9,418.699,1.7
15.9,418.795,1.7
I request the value -0.059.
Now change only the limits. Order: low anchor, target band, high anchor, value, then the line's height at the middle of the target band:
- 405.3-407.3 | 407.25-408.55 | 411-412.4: 0.11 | 18.3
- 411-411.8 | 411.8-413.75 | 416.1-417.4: -0.08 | 18.5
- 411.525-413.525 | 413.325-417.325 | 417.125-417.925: -0.12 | 18.3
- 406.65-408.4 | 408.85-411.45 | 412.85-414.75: -0.12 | 17.7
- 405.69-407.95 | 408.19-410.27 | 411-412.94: -0.03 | 18.4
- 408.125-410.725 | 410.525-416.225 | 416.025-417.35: -0.20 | 18.3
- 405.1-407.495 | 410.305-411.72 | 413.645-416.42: 0.04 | 18.7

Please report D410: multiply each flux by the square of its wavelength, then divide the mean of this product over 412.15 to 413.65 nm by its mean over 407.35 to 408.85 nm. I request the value 1.13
